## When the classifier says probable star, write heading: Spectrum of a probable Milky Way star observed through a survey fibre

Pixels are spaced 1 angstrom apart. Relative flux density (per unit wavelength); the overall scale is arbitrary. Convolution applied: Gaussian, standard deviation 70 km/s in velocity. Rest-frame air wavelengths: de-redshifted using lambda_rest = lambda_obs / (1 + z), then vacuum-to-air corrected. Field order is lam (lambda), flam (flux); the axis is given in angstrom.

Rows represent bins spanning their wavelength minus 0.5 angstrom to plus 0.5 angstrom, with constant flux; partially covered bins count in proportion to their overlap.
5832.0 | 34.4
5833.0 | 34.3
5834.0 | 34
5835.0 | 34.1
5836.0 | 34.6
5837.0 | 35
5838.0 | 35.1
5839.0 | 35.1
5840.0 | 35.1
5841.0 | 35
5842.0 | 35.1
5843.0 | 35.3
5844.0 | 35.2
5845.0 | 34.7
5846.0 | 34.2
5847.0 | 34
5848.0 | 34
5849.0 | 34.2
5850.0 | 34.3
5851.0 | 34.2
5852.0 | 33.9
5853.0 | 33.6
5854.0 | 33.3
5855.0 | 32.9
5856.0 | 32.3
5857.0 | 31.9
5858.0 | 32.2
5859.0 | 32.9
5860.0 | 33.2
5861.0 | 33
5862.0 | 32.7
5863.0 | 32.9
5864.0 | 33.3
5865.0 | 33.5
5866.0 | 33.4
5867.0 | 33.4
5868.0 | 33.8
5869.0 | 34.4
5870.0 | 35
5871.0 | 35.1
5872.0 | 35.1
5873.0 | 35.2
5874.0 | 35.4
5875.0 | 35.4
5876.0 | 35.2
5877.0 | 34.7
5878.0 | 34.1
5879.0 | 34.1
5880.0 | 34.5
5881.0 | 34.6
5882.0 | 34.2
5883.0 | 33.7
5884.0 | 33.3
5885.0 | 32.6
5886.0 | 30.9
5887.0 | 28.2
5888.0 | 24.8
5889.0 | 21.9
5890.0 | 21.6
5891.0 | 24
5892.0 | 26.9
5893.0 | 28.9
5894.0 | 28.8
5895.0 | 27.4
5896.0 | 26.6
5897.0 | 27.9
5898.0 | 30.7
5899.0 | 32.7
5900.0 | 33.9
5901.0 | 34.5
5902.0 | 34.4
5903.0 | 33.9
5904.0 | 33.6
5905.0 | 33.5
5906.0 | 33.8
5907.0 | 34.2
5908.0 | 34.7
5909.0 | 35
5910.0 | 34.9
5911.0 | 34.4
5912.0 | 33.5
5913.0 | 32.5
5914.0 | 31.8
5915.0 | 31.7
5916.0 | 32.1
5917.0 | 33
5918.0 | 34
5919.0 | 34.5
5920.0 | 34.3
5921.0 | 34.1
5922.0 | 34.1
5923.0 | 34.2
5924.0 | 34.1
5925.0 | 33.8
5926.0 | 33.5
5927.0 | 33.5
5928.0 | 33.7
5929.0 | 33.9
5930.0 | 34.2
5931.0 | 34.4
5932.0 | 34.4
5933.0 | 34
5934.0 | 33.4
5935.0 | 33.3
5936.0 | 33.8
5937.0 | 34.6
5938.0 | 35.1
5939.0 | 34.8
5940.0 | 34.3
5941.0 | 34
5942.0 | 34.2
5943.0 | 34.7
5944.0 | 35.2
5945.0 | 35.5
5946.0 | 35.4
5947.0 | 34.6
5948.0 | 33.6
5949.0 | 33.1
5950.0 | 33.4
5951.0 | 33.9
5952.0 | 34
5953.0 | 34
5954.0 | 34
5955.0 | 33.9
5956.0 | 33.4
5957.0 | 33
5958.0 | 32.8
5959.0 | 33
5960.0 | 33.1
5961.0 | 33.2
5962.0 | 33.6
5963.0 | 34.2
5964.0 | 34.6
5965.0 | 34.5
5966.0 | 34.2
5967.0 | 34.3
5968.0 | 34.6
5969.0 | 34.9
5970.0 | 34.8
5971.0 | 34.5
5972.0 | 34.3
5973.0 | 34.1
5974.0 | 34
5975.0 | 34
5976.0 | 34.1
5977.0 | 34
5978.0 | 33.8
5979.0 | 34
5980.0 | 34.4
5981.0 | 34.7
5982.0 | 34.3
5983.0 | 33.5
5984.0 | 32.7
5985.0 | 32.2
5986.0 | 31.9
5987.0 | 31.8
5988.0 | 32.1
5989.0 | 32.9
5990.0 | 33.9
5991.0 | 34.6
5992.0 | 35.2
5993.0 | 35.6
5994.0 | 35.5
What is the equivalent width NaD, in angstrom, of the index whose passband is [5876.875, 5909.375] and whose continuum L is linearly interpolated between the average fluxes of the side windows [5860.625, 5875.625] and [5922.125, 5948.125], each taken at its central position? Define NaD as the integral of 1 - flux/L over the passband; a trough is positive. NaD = 2.91 angstrom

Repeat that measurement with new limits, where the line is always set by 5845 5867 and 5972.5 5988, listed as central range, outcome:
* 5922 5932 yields -0.2 angstrom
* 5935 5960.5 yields -0.4 angstrom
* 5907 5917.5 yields 0.0 angstrom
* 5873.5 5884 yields -0.4 angstrom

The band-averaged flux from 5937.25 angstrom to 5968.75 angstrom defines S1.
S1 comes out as 34.1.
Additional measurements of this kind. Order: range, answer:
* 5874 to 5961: 32.9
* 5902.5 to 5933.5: 33.8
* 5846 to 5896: 32.3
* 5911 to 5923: 33.3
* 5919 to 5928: 34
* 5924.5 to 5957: 34.1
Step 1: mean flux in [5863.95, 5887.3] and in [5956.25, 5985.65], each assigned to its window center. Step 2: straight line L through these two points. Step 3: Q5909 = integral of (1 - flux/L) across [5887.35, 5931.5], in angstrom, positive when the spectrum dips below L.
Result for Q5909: 2.6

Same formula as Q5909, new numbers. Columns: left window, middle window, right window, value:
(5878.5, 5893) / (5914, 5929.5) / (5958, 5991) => -1.1 angstrom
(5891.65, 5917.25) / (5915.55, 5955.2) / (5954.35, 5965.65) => -1.3 angstrom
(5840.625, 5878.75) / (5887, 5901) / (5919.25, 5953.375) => 2.6 angstrom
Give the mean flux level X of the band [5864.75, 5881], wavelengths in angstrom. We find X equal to 34.5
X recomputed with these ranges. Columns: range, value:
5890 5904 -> 29.9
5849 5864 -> 33.1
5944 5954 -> 34.2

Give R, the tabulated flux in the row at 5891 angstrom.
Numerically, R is 24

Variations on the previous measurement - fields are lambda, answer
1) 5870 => 35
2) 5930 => 34.2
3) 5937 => 34.6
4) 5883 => 33.7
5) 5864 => 33.3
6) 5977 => 34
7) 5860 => 33.2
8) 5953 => 34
